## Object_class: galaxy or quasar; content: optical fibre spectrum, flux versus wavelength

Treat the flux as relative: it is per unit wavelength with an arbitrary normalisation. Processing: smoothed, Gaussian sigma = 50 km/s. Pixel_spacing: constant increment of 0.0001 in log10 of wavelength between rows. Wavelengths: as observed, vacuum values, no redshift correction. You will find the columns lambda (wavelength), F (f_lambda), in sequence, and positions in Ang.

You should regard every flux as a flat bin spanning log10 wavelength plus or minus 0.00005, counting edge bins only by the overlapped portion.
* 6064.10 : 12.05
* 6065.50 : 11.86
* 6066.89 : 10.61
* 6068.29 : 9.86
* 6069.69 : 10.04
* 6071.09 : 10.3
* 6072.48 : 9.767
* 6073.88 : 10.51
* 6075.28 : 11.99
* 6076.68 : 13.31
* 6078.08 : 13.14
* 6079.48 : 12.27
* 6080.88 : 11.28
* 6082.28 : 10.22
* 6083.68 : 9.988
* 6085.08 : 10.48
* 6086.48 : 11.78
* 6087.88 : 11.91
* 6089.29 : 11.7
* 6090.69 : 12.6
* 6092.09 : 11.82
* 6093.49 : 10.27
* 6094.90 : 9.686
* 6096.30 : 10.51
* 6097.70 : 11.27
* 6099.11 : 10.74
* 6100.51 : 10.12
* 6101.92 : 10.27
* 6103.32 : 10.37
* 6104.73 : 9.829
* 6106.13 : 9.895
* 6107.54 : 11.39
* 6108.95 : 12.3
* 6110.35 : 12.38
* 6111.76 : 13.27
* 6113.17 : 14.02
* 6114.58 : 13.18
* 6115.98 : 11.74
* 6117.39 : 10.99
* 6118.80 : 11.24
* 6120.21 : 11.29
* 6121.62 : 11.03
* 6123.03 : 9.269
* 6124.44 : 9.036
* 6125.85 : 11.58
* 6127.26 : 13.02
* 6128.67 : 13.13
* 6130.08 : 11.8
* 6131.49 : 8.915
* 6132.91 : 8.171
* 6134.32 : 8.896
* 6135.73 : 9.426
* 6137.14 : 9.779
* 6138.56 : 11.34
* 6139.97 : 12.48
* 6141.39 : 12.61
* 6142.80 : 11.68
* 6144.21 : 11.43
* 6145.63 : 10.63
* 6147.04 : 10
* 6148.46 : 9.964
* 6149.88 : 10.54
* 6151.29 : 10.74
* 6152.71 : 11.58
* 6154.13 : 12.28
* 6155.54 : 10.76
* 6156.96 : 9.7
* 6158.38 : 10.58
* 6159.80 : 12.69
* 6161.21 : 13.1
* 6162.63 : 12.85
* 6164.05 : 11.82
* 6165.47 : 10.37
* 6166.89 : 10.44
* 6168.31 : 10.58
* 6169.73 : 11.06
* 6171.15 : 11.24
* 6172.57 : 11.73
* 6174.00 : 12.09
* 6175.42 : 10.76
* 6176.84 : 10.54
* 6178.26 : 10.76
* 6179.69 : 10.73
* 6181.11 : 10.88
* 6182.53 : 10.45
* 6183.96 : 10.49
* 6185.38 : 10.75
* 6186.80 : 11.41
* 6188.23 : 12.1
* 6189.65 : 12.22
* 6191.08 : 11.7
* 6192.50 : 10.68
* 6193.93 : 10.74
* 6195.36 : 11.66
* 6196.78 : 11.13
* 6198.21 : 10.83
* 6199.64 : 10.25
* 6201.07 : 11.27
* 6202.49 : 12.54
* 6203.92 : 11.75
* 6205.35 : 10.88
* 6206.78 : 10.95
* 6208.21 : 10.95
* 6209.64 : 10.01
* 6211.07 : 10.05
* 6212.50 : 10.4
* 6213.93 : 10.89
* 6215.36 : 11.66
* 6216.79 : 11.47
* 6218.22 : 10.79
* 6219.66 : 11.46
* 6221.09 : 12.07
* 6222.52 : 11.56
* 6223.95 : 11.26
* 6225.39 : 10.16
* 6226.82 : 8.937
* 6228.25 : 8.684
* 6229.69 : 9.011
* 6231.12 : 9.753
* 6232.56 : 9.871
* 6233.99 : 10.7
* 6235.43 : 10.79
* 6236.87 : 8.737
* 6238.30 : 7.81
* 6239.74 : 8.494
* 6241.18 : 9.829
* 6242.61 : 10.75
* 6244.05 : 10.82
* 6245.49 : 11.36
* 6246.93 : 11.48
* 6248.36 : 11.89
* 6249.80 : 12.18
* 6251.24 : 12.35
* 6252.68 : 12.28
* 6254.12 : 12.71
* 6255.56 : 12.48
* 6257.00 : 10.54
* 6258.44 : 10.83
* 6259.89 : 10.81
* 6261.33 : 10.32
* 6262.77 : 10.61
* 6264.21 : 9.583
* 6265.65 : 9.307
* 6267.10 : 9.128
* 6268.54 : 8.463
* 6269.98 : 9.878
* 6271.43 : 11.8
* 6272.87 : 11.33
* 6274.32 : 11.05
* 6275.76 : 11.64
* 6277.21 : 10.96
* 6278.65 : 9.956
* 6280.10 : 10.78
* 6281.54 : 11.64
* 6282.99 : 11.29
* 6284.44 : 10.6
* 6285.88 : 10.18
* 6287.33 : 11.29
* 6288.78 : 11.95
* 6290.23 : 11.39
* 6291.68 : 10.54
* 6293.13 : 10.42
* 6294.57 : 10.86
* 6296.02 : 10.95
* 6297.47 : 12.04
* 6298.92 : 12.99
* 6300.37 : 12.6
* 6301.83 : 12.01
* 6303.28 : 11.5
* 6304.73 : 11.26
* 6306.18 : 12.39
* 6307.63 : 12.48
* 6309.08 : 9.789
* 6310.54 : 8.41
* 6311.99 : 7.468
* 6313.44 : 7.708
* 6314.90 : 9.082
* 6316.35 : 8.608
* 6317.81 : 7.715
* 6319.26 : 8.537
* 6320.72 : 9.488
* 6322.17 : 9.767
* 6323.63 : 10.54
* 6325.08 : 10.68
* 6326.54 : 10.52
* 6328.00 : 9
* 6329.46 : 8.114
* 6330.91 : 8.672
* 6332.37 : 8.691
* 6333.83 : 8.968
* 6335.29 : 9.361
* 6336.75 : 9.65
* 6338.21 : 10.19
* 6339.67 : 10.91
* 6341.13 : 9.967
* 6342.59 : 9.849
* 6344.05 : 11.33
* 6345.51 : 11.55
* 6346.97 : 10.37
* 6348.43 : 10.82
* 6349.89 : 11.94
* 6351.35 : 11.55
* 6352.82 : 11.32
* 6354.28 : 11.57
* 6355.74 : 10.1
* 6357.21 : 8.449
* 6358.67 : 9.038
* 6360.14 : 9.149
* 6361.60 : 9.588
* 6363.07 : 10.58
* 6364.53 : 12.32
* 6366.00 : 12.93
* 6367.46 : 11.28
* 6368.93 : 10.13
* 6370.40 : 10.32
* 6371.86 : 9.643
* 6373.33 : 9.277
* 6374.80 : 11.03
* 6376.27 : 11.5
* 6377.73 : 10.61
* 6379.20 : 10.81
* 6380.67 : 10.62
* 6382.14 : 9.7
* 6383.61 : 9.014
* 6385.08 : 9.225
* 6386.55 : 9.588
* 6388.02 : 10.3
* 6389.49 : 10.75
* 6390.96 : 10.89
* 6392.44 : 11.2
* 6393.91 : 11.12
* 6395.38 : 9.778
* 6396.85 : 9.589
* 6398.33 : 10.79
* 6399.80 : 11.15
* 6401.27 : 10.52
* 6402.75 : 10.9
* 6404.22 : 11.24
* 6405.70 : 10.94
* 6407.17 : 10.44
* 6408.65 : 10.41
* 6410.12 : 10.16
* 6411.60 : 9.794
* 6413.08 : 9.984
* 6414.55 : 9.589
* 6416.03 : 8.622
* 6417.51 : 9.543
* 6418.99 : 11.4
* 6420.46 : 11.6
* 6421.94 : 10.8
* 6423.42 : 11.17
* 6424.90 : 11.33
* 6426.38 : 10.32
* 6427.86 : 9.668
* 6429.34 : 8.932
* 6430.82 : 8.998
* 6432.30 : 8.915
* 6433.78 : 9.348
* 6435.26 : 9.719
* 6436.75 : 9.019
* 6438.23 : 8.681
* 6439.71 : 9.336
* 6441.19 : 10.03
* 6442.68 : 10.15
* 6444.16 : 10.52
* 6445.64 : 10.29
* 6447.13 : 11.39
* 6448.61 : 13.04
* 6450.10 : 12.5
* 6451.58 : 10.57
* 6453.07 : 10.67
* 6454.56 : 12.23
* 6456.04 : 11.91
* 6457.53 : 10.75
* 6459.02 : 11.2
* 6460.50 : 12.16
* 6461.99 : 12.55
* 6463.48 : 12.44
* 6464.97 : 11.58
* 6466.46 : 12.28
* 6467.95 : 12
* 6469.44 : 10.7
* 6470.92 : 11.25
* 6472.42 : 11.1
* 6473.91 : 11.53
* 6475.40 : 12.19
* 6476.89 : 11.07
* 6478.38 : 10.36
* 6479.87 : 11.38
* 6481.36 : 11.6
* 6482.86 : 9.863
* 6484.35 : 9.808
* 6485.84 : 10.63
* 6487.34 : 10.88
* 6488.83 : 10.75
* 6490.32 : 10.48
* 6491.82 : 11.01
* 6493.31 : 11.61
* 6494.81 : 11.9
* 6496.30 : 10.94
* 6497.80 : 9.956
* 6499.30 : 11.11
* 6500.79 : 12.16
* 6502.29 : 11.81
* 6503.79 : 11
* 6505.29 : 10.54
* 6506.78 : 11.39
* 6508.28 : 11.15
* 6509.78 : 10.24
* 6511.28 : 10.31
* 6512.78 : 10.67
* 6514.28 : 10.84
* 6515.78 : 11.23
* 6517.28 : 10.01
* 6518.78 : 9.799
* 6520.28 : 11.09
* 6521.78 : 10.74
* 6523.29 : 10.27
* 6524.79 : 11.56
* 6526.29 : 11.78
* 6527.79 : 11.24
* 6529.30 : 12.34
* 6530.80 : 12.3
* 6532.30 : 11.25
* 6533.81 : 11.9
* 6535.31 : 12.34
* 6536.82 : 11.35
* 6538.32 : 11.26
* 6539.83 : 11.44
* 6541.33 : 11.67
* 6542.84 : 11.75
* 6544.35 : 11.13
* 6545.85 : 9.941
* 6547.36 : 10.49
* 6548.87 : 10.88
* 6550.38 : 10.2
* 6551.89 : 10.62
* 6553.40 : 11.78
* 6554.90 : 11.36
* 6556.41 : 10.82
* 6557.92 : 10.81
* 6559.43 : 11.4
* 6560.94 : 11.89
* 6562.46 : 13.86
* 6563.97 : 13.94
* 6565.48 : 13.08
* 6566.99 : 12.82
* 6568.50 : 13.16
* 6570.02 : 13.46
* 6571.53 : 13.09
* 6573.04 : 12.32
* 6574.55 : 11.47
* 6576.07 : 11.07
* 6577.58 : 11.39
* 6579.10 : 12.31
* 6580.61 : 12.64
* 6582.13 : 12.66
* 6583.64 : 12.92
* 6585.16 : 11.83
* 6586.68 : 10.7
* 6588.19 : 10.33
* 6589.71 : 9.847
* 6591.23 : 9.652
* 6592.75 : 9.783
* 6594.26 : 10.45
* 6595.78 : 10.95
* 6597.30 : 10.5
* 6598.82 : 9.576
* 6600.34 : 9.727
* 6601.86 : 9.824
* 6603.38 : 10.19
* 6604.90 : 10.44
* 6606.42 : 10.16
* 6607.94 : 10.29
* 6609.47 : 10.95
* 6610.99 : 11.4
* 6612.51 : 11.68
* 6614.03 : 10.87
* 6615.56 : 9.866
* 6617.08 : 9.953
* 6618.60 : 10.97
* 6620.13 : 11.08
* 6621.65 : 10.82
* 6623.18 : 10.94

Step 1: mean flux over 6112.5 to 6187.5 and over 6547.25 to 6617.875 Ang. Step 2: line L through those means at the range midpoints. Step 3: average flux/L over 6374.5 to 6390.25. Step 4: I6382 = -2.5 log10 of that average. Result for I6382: 0.09 mag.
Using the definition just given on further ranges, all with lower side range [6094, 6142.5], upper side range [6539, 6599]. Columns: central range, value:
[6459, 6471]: -0.04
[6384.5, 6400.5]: 0.09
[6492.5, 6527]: 0.05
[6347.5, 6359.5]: 0.07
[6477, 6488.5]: 0.07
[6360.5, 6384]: 0.07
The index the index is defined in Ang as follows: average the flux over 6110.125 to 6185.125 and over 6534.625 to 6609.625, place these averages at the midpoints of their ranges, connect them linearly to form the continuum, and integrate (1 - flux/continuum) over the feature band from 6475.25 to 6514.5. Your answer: 1.26 Ang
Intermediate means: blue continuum 11.1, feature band 10.9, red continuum 11.3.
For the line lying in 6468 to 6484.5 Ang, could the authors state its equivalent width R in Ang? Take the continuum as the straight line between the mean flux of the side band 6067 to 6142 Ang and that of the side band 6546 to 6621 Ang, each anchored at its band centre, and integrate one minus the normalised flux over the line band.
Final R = 0.2 Ang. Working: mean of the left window 11.1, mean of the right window 11.2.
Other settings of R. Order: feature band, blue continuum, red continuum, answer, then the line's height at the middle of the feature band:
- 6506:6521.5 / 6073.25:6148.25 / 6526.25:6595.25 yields 1.2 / 11.6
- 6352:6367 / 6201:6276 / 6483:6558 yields 0.4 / 10.8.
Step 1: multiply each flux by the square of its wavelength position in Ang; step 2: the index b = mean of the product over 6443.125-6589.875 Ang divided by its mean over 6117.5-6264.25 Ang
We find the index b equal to 1.16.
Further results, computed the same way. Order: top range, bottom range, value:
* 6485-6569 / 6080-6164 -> 1.15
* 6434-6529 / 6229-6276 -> 1.12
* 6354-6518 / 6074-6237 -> 1.06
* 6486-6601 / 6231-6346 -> 1.17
